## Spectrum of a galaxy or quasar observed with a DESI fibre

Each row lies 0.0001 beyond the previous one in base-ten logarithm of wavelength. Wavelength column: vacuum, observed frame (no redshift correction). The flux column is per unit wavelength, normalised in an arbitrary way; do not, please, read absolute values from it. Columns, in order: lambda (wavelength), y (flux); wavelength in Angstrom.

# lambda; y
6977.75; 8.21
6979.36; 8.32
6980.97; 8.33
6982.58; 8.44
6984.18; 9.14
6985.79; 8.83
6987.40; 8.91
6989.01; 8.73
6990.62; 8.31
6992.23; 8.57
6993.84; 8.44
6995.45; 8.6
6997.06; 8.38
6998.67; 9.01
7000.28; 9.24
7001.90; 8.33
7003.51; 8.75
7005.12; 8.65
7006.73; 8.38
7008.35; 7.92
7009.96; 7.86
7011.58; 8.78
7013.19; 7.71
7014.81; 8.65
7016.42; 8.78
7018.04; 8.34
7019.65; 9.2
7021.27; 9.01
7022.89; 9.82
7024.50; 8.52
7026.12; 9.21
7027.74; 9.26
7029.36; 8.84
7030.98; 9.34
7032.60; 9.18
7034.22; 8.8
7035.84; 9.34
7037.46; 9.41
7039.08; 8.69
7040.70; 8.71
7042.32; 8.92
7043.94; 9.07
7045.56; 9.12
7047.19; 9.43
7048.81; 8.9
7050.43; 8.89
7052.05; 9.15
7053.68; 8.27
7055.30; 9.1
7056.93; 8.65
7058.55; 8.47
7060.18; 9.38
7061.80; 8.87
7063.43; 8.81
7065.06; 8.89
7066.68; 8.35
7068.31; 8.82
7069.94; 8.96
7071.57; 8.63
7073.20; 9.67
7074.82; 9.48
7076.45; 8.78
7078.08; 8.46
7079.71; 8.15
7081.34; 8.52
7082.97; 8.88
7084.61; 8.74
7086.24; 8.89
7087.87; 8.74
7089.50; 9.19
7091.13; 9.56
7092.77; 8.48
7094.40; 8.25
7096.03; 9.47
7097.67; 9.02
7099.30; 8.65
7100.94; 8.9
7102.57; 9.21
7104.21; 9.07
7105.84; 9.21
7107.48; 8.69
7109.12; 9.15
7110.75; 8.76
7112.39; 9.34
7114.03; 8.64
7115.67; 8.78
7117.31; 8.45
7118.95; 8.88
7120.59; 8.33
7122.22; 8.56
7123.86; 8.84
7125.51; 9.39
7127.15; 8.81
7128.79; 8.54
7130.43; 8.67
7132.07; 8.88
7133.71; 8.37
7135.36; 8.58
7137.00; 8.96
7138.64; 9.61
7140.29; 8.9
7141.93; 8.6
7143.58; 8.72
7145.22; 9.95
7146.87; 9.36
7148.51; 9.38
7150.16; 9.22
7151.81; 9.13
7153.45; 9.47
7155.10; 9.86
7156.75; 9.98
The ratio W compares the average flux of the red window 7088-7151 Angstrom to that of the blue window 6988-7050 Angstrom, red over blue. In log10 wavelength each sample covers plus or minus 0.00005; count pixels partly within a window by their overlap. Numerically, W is 1.02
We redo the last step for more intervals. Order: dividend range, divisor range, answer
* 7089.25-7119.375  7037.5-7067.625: 1.00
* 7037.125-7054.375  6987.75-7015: 1.05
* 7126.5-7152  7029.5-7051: 0.99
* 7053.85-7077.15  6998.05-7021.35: 1.04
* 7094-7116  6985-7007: 1.03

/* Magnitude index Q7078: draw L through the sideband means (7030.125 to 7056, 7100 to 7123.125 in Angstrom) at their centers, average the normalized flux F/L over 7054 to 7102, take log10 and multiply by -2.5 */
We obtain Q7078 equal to 0.01 mag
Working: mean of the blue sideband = 9.02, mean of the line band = 8.85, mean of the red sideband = 8.85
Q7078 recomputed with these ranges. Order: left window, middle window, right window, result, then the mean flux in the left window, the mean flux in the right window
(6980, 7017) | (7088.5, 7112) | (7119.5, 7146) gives -0.024 mag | 8.55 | 8.86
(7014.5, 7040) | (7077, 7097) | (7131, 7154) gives 0.034 mag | 9.03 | 9.07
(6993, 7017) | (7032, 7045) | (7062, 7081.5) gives -0.045 mag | 8.5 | 8.8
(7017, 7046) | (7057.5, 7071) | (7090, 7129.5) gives 0.020 mag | 9.04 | 8.88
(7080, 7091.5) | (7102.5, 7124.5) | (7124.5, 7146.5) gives 0.008 mag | 8.87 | 8.93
